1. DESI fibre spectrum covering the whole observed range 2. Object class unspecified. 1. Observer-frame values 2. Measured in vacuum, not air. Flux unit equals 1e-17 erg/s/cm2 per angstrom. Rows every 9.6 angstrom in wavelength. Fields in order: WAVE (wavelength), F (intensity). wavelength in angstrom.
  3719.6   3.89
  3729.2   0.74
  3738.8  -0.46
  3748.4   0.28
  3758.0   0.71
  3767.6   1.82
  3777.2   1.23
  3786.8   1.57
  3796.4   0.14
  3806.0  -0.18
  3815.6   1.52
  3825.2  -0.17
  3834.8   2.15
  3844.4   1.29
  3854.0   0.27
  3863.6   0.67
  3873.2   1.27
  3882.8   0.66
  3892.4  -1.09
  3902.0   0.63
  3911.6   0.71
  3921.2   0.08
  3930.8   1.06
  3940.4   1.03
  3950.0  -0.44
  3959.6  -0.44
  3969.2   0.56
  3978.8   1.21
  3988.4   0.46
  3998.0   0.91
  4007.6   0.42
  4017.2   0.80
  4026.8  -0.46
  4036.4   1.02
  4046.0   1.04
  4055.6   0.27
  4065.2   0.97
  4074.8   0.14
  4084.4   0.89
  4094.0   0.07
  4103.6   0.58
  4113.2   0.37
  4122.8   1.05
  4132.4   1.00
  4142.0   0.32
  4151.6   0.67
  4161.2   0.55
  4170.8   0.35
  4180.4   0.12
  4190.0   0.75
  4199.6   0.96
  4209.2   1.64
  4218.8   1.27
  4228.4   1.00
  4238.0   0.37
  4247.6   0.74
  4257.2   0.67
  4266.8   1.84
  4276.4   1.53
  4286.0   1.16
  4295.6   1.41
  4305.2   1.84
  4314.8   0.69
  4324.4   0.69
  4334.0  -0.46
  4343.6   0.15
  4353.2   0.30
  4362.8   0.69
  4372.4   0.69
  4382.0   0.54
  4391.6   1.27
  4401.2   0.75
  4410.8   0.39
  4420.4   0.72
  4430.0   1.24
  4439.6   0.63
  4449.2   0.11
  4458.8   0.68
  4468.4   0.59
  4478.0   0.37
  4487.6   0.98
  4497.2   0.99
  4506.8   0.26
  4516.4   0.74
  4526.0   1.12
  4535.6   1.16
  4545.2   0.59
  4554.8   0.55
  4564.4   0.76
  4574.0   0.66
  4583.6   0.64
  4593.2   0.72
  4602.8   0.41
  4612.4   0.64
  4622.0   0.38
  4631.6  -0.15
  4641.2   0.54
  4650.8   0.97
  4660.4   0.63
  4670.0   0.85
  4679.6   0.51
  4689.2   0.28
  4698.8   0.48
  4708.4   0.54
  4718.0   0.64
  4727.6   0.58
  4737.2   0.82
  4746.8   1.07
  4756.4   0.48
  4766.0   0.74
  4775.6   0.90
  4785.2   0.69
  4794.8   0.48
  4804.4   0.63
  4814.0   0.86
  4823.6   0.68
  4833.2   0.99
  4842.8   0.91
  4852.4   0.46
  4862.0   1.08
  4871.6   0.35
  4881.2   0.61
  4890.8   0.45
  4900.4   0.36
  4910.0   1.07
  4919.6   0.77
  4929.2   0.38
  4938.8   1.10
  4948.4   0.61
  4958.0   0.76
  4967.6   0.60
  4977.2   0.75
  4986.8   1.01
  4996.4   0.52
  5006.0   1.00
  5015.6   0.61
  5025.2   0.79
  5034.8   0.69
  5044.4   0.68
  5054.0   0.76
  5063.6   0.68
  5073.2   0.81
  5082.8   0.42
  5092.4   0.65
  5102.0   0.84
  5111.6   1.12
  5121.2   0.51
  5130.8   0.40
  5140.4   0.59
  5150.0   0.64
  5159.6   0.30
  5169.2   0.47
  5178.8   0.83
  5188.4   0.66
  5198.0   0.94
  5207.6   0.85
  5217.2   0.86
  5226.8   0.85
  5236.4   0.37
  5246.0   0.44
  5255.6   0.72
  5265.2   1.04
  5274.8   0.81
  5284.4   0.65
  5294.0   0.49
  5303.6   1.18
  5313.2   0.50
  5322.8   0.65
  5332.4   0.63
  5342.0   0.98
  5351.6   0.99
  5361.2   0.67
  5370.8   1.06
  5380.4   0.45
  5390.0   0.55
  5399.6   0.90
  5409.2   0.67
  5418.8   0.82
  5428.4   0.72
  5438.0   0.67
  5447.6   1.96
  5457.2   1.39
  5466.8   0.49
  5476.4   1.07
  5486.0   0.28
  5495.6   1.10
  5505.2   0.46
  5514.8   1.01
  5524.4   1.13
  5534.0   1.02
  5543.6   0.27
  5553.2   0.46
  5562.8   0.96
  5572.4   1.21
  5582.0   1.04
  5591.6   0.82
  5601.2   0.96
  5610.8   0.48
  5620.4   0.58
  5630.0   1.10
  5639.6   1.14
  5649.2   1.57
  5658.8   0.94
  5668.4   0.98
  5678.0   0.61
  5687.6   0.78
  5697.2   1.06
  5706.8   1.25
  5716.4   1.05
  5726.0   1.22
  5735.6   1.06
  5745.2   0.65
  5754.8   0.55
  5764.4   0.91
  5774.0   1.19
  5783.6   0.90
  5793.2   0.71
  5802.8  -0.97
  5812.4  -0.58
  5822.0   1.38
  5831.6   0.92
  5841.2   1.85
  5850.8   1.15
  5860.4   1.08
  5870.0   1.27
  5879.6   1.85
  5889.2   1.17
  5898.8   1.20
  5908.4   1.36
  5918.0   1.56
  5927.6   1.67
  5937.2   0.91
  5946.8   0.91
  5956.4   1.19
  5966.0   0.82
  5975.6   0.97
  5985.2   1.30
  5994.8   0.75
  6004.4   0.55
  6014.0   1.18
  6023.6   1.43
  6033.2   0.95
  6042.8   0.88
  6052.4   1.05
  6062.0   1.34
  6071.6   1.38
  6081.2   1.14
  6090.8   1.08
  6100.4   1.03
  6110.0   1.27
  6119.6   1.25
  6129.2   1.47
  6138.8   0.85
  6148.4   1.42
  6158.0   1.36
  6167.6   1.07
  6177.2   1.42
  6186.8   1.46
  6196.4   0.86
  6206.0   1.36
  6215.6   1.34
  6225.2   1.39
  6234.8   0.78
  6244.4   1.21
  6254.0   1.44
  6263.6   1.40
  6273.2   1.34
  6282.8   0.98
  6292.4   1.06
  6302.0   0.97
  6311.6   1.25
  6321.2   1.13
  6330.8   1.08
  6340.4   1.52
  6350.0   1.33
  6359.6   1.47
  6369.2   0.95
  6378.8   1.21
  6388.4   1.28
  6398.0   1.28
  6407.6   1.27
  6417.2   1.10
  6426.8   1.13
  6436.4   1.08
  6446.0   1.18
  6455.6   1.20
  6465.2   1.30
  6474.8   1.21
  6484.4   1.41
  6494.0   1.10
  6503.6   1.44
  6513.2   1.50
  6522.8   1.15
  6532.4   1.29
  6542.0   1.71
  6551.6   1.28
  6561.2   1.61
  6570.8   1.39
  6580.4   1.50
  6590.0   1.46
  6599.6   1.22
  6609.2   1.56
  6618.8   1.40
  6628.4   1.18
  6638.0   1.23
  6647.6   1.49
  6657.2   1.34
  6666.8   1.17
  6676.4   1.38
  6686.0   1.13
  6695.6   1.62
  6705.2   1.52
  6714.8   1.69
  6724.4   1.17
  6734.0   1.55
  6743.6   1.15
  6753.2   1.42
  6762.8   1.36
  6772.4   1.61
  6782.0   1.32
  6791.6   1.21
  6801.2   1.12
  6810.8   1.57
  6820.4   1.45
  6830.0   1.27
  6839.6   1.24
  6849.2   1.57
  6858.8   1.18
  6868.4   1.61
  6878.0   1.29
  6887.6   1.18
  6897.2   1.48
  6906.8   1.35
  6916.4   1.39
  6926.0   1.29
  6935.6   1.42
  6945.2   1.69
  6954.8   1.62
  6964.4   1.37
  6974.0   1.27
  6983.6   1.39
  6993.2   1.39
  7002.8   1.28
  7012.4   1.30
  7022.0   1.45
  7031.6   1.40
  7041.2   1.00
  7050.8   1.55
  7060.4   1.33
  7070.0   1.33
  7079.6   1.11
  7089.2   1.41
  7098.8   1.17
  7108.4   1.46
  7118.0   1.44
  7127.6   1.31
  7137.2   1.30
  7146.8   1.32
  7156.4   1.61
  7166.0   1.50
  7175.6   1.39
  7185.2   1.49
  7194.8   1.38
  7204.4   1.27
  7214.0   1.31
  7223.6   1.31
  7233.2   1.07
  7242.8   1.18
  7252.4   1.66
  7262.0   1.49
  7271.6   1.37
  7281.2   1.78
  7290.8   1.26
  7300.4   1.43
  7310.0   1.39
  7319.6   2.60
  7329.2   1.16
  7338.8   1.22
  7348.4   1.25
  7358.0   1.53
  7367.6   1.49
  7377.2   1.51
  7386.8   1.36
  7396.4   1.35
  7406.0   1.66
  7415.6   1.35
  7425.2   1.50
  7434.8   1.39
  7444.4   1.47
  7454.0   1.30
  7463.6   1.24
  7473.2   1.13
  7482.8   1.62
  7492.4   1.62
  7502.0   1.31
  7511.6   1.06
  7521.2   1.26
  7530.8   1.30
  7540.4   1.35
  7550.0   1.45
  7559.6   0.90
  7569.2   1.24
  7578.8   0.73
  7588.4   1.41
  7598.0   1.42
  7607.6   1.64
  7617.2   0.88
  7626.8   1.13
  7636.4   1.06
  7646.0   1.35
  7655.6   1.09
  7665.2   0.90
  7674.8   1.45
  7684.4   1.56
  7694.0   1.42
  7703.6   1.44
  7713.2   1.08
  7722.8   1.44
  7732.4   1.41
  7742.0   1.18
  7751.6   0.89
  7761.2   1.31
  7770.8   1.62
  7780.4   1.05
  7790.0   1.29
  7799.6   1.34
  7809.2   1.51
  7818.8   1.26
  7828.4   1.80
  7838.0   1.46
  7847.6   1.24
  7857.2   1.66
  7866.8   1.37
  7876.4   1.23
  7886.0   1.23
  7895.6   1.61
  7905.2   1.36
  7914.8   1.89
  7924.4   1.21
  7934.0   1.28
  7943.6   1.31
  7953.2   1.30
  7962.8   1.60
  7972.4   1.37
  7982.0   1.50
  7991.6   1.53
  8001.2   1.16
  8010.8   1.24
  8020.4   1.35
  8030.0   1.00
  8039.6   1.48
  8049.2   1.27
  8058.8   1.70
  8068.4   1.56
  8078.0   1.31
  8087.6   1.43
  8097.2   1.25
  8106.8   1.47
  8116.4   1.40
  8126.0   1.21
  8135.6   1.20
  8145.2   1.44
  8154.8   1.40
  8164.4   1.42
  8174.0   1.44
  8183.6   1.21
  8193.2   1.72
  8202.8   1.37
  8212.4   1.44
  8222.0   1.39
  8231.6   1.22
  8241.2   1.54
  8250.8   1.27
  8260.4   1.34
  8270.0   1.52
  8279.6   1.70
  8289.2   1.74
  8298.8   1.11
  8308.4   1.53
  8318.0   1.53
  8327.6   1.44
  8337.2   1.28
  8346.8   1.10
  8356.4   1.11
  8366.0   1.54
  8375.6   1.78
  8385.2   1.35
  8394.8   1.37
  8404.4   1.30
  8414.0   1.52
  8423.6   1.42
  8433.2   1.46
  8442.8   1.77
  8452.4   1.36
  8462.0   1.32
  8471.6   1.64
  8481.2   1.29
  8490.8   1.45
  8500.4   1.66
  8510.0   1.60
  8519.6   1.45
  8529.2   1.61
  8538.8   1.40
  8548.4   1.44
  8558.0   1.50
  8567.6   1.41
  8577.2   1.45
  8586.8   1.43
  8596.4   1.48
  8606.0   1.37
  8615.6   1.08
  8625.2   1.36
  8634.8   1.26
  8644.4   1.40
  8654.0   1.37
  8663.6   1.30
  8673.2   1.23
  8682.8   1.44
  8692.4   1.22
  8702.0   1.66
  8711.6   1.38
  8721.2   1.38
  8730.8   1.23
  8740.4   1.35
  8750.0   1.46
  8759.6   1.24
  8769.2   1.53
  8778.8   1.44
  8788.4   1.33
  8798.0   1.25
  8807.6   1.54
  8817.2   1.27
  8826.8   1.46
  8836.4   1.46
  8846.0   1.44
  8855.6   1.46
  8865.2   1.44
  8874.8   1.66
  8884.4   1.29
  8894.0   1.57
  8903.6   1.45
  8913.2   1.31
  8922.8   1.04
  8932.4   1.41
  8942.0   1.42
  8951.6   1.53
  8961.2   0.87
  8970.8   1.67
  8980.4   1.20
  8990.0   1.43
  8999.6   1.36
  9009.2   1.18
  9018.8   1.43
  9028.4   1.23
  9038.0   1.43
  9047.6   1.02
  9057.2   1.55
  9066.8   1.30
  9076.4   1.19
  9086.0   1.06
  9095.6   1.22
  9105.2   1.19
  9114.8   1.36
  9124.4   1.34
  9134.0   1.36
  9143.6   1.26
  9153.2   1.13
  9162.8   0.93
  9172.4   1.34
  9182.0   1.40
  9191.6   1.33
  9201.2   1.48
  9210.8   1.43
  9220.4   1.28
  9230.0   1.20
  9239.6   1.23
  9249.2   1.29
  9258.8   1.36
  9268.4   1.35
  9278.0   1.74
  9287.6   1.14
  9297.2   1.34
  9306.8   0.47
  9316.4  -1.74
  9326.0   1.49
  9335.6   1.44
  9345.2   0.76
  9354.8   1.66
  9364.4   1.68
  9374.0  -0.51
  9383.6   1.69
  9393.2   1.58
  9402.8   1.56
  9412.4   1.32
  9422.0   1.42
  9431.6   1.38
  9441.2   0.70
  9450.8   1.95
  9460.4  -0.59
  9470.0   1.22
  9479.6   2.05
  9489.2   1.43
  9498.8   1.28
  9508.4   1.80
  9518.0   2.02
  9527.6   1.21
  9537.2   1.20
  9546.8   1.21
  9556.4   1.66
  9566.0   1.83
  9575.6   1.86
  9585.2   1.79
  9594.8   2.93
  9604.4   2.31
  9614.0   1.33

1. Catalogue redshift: 0.46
